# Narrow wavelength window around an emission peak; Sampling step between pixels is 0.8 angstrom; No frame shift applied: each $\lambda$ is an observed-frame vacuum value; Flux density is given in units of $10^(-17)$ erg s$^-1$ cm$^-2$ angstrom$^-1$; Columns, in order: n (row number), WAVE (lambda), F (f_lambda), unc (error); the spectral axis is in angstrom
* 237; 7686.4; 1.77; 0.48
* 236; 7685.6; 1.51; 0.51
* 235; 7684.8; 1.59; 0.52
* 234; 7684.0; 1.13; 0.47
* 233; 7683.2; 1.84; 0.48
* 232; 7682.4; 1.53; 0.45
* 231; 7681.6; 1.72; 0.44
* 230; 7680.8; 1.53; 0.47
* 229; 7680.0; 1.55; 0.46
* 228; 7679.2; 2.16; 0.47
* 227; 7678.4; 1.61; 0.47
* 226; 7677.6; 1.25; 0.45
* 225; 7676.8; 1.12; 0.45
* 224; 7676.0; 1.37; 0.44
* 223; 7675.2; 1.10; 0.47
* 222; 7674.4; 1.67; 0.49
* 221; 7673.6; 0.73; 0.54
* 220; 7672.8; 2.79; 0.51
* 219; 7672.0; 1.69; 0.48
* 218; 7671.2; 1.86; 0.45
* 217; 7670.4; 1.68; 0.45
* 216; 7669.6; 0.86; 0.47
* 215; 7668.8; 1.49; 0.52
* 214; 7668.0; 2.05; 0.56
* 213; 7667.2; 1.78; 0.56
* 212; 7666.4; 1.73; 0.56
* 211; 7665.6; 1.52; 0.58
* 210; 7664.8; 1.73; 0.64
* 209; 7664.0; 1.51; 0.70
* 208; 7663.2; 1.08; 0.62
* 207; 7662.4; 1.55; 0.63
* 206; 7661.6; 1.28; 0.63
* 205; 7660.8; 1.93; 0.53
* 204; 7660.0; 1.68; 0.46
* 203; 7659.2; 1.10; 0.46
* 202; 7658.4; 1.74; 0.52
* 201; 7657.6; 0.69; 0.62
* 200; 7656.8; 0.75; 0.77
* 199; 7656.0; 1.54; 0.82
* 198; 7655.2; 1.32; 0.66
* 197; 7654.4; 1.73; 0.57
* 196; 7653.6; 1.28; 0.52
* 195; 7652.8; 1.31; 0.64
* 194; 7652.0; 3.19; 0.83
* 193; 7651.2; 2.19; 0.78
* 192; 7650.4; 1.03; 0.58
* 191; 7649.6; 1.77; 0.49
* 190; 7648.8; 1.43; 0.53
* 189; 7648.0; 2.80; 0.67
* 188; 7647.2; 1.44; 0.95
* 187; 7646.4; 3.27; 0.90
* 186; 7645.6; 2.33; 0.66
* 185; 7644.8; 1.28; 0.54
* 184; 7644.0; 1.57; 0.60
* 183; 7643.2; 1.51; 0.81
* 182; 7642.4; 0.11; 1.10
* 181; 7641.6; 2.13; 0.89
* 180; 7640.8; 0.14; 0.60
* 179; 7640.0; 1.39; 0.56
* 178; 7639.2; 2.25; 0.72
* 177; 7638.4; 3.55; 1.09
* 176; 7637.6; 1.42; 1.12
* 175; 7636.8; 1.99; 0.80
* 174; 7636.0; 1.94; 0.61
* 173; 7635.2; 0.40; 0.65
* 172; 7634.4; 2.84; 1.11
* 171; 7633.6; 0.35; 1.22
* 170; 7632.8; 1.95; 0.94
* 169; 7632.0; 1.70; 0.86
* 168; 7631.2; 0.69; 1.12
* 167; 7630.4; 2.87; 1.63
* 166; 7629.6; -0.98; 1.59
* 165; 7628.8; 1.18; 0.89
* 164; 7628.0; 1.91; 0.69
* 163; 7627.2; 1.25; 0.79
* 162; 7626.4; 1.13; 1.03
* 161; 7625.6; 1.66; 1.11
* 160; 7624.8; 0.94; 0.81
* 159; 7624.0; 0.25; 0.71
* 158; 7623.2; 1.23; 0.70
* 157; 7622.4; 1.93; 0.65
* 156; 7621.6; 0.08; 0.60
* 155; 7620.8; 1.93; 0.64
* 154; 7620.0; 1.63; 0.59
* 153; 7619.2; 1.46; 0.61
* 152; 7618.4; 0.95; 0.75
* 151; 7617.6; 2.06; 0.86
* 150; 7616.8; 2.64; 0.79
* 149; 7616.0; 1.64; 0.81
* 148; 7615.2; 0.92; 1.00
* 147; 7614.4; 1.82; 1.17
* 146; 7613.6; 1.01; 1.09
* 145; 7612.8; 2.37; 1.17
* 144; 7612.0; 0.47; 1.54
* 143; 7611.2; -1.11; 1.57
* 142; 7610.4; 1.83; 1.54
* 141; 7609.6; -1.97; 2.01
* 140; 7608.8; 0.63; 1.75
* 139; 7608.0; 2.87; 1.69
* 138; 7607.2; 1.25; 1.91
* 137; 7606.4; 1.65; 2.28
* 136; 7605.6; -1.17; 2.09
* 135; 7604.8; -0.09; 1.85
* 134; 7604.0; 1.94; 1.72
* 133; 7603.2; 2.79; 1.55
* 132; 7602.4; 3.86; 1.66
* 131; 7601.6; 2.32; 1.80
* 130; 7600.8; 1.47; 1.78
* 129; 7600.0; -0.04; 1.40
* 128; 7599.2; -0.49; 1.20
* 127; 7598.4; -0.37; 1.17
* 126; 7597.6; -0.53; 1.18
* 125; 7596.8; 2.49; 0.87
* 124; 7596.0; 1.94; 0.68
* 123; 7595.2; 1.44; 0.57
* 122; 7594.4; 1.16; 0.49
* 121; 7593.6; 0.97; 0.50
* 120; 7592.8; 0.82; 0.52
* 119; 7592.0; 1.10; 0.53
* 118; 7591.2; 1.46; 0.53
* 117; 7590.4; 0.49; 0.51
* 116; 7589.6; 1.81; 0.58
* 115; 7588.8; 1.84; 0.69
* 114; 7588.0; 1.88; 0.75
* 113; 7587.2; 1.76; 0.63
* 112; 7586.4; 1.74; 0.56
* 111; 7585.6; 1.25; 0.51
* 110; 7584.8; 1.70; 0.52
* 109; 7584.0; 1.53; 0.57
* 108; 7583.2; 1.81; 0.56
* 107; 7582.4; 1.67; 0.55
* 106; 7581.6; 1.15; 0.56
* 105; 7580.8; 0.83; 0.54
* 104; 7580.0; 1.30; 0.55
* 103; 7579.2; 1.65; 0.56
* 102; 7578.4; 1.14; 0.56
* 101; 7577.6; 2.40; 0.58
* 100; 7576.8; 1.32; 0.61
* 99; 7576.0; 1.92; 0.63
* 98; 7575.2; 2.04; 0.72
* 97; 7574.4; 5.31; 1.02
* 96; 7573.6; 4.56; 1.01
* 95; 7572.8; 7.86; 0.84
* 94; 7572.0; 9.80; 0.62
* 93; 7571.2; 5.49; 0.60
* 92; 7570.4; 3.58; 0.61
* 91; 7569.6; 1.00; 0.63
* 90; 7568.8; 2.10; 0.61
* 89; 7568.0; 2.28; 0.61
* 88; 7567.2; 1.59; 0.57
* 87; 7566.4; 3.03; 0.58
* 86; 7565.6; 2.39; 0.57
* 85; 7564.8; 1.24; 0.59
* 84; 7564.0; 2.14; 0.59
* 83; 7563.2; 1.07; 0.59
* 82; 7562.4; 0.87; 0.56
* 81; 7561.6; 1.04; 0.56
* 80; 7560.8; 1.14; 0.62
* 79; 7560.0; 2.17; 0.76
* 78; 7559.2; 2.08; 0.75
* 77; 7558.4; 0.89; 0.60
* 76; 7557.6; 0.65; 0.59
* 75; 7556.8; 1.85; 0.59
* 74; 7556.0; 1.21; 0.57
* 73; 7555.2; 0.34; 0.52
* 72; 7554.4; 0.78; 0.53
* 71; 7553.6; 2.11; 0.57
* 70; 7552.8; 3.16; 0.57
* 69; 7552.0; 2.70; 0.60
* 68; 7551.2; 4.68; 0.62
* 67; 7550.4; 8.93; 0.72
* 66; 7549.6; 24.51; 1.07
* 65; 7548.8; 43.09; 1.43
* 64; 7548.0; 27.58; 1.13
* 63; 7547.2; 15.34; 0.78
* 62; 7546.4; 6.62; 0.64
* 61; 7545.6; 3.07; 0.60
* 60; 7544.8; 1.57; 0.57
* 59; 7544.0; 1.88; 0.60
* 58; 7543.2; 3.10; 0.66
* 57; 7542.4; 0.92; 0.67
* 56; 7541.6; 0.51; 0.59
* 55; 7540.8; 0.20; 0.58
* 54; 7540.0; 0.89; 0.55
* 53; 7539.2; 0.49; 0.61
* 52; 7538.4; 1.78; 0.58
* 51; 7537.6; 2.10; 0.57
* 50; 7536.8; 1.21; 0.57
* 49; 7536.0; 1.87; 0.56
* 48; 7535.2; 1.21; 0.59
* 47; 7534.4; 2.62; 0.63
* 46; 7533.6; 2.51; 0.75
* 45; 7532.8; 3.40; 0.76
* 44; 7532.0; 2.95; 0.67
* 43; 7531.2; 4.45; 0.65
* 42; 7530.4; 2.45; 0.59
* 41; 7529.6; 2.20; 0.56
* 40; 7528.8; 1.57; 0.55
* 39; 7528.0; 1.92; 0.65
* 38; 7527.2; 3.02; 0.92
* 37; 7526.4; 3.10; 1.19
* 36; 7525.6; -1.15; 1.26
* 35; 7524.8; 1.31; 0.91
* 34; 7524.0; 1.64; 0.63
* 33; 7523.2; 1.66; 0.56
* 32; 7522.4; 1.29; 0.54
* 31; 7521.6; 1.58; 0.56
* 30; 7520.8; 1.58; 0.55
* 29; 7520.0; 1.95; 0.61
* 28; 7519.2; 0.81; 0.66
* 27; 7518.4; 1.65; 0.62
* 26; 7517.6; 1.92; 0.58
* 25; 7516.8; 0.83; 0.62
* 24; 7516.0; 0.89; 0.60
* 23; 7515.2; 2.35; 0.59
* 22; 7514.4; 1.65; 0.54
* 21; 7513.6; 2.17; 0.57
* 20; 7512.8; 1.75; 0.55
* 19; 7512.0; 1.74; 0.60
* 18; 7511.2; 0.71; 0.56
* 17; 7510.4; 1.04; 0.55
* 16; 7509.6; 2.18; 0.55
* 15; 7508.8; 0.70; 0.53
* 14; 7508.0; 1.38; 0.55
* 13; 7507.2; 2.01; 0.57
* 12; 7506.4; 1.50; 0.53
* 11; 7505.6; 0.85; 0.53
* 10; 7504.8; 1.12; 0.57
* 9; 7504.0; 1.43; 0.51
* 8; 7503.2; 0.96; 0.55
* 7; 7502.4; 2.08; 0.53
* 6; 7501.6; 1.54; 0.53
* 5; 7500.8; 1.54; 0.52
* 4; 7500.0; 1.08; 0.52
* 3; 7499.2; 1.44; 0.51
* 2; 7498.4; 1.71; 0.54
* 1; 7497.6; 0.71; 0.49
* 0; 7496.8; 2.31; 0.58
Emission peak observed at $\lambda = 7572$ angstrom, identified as [N II] 6583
